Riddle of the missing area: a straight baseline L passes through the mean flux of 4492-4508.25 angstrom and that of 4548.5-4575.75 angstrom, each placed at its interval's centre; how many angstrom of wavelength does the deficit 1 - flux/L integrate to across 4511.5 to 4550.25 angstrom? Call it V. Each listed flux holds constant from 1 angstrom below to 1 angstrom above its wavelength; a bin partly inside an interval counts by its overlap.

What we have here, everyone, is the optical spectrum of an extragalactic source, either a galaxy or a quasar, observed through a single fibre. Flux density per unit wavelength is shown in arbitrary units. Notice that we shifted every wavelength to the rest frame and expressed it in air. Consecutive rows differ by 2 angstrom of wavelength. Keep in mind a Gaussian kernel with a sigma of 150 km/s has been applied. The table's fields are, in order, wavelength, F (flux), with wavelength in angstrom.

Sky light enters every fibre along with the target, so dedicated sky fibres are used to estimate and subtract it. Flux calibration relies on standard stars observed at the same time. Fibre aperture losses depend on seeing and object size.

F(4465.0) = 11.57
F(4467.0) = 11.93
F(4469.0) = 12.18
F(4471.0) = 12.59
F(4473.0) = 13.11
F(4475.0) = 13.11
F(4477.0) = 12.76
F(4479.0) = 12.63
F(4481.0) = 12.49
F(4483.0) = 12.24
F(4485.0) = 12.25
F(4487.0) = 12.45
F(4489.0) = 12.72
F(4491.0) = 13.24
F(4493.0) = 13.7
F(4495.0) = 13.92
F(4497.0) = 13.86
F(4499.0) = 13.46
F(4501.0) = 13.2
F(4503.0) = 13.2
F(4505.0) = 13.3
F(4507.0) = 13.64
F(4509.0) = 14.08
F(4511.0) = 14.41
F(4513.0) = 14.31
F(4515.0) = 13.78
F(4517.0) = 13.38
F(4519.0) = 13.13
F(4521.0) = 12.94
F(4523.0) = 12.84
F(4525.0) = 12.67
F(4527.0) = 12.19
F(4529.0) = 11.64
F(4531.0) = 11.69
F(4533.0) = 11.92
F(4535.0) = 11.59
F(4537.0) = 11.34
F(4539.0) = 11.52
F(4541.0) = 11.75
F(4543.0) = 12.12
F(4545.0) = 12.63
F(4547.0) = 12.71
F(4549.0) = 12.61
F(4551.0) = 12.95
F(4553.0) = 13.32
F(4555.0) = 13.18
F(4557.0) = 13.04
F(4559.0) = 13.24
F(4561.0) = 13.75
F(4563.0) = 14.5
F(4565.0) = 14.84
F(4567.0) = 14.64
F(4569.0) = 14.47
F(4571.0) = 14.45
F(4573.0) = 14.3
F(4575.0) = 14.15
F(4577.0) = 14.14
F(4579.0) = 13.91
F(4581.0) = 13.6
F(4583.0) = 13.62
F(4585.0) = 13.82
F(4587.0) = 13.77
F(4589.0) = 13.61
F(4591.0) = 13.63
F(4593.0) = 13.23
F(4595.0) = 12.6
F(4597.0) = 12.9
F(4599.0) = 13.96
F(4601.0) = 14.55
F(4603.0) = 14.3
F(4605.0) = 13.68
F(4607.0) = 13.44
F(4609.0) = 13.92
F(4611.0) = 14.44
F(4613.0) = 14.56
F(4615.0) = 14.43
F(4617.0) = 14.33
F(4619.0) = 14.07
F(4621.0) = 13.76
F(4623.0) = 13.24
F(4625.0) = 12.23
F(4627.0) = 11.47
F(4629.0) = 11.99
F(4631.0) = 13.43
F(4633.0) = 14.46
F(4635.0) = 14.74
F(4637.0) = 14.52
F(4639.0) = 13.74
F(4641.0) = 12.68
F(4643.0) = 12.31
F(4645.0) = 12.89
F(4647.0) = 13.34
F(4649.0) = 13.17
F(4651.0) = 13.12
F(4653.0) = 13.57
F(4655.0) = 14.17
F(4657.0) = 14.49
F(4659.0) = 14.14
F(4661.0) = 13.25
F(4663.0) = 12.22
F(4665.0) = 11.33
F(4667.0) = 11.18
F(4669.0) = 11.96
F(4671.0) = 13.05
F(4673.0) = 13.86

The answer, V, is 3.4 angstrom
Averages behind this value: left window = 13.5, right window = 13.8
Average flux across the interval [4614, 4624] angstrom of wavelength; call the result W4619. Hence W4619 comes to 14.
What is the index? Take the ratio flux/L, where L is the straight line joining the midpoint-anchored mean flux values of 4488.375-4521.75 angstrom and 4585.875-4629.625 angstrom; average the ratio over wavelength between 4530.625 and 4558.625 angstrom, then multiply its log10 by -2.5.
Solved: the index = 0.102 mag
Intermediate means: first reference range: 13.6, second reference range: 13.6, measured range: 12.3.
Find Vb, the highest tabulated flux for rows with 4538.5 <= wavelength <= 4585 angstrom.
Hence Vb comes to 14.84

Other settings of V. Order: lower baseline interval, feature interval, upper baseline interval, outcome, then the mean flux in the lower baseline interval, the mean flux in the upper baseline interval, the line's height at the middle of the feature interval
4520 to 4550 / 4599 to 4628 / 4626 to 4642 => -1.4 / 12.1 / 13.4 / 13.1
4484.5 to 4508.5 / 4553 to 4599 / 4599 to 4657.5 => -1.0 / 13.3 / 13.6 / 13.5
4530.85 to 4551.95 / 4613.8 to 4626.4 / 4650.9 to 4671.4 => -1.0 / 12.1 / 12.9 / 12.6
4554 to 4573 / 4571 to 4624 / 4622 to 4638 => -0.9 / 14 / 13.3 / 13.6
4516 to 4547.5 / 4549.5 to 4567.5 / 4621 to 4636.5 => -1.7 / 12.2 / 13.2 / 12.5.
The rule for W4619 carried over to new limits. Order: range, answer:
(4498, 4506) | 13.3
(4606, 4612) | 13.9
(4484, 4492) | 12.7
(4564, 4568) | 14.7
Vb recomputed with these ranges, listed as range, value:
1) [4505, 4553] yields 14.41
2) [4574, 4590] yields 14.15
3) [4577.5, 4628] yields 14.56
